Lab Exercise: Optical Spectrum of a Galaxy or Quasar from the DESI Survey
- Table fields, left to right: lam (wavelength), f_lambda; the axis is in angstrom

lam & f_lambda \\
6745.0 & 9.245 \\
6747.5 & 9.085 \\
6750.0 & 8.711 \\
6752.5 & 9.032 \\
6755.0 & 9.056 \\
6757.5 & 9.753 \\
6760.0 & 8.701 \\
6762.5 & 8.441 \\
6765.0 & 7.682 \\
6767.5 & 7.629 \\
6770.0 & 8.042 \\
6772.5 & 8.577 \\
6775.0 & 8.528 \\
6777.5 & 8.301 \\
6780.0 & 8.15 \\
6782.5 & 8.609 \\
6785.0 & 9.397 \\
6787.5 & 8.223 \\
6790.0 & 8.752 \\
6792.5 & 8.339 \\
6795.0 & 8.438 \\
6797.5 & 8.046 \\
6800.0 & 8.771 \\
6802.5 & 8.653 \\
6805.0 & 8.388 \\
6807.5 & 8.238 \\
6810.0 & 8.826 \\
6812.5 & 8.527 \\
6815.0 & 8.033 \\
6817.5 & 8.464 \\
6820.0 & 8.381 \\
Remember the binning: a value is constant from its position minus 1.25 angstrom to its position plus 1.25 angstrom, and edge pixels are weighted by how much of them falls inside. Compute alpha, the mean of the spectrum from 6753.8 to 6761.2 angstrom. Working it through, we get 9.17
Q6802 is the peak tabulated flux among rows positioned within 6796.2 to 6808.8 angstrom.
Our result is 8.771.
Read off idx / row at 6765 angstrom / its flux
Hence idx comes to 7.682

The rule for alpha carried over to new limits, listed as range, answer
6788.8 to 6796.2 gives 8.51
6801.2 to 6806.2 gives 8.52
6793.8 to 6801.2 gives 8.42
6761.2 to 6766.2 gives 8.07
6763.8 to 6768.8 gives 7.66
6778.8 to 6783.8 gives 8.39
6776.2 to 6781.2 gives 8.23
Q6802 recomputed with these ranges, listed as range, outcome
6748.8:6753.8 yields 9.032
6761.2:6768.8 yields 8.441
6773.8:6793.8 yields 9.397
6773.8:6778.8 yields 8.528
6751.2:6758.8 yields 9.753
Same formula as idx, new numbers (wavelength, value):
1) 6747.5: 9.085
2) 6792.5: 8.339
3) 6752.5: 9.032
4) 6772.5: 8.577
